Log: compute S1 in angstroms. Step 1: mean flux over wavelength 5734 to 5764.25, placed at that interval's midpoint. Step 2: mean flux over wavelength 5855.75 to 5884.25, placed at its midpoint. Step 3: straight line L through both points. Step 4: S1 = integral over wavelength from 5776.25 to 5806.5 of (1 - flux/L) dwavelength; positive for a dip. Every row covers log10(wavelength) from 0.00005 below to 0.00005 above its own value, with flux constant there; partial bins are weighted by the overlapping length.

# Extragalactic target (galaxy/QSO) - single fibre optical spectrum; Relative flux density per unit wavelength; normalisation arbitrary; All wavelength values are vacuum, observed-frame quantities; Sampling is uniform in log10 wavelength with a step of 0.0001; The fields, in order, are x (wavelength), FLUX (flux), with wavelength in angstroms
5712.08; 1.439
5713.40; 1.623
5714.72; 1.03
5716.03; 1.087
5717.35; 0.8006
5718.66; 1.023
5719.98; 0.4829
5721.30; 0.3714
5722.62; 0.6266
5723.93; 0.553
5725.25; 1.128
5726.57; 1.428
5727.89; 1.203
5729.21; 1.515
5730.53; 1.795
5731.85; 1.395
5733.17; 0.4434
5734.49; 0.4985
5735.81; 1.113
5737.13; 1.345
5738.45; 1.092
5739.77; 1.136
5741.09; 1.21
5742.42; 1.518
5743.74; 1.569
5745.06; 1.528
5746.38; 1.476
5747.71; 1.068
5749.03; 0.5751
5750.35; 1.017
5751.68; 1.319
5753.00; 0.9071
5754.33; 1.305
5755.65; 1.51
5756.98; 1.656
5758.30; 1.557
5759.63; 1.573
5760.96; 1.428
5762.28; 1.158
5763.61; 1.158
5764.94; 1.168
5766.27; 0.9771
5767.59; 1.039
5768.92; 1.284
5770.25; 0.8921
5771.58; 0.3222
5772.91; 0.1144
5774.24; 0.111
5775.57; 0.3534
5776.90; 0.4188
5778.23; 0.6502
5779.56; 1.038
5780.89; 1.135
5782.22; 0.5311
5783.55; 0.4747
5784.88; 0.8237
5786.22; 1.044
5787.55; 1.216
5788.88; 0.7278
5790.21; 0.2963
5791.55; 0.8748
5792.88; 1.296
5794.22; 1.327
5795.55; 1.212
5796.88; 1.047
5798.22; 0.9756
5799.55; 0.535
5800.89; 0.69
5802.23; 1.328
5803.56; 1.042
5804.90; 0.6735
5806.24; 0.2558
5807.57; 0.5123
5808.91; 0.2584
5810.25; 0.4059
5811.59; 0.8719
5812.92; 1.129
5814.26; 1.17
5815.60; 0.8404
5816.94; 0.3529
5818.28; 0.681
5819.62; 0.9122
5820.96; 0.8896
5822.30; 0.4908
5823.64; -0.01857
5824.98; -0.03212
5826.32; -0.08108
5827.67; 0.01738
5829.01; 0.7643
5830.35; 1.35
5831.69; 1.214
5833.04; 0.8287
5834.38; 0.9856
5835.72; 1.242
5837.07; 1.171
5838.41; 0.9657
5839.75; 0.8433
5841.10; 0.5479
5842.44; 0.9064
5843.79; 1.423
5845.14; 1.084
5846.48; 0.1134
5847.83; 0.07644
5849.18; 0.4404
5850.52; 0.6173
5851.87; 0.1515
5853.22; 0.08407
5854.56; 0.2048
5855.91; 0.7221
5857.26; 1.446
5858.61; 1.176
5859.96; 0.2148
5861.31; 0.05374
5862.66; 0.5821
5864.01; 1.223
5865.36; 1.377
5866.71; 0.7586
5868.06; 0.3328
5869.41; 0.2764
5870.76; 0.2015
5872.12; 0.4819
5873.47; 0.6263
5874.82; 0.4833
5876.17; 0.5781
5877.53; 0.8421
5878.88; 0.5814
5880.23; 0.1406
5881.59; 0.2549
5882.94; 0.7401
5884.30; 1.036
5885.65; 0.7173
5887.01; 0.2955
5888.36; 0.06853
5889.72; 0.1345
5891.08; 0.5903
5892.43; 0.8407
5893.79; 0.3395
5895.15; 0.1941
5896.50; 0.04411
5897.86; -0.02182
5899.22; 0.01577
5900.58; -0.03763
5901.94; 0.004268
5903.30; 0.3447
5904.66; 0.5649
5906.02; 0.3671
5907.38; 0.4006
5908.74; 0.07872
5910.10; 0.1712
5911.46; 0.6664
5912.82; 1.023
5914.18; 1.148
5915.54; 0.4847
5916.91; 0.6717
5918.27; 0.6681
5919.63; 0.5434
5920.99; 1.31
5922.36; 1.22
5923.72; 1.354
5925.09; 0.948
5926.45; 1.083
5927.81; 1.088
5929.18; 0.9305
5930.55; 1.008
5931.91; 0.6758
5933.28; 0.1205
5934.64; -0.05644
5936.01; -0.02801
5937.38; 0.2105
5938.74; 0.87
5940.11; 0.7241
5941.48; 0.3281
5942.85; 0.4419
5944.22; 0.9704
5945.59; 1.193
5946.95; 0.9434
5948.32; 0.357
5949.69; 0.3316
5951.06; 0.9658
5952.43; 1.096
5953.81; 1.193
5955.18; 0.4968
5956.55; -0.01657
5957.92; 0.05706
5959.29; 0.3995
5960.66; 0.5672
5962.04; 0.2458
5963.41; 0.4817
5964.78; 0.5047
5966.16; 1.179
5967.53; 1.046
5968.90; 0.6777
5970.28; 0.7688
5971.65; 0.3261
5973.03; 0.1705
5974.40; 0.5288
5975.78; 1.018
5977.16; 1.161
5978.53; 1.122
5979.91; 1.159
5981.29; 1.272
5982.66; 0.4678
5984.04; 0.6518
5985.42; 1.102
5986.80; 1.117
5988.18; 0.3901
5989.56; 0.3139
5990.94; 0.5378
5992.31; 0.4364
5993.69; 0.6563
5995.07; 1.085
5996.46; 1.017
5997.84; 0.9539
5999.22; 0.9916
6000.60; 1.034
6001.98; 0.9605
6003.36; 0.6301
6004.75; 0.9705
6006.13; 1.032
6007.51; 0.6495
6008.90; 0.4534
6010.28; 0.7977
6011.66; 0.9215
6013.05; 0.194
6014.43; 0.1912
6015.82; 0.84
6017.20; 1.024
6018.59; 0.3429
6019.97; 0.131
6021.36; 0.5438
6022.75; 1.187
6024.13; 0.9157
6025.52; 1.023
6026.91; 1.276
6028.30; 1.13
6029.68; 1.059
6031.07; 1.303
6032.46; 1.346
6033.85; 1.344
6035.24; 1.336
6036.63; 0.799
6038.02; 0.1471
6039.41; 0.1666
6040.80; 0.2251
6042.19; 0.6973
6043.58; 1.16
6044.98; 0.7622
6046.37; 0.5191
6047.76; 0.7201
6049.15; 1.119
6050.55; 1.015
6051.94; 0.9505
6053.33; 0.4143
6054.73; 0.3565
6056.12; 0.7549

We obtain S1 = 5.0 angstroms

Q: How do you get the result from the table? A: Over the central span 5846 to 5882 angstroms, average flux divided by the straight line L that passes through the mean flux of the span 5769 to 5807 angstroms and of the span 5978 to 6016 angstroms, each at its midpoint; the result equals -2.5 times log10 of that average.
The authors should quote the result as 0.43 mag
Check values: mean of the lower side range 0.772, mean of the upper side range 0.781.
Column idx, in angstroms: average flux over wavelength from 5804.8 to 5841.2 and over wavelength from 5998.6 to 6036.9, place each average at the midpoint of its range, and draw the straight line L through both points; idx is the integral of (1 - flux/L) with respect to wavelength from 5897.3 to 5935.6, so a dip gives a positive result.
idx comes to 9.0 angstroms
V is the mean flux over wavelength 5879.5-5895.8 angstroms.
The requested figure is 0.447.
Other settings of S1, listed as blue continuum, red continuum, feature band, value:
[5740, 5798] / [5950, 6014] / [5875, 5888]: 4.6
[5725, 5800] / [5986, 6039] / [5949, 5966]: 6.3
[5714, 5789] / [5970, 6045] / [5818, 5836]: 5.8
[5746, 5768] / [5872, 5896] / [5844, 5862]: 4.2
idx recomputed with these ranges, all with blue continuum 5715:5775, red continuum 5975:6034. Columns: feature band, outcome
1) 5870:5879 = 4.0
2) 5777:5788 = 2.2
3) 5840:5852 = 4.4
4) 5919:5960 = 9.8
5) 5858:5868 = 2.4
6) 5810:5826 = 6.0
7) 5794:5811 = 4.2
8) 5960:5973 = 3.9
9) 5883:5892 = 4.3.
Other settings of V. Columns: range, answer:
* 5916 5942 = 0.72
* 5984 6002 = 0.803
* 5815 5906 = 0.554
